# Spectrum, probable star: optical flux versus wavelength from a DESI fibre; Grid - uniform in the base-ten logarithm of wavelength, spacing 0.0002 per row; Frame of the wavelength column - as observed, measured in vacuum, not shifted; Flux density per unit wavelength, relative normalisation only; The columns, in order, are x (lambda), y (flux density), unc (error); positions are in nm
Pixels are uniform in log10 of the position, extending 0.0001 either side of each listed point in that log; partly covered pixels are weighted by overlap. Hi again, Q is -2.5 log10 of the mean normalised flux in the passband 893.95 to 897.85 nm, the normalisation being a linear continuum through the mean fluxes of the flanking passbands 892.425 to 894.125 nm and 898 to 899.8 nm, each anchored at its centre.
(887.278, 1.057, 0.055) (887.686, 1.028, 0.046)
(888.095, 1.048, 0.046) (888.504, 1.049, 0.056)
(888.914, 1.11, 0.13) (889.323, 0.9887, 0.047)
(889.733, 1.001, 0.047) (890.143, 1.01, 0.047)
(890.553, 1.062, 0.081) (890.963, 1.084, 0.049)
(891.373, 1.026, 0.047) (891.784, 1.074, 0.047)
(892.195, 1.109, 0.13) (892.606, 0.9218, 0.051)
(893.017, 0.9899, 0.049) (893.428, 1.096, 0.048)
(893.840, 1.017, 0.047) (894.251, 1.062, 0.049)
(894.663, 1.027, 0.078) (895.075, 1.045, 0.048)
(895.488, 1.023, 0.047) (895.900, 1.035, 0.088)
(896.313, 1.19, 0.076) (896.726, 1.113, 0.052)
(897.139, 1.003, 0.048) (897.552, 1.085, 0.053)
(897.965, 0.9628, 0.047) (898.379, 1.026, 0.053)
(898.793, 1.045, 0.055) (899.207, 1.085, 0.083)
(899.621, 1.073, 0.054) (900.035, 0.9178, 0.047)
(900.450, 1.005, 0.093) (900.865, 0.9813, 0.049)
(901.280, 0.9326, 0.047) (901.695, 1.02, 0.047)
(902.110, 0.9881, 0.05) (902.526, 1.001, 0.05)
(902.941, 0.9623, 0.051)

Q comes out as -0.035 mag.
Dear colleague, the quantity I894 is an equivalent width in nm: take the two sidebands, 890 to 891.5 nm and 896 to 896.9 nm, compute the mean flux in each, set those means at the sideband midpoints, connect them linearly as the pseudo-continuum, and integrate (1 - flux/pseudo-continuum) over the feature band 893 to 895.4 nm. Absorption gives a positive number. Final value 0.13 nm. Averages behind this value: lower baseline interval 1.05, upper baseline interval 1.14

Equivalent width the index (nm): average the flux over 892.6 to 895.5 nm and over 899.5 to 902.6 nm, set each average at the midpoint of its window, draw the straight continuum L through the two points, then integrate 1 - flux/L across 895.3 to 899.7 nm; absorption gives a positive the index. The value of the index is -0.22 nm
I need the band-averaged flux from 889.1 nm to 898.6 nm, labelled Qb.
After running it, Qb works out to 1.04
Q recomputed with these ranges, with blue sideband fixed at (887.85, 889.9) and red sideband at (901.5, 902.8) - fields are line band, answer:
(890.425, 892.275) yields -0.038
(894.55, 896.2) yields -0.022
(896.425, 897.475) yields -0.059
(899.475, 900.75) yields 0.015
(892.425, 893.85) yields 0.022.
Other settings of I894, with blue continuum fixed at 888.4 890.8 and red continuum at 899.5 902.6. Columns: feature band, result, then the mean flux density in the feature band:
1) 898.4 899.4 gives -0.061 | 1.06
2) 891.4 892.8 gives -0.012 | 1.03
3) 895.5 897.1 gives -0.131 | 1.09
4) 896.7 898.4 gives -0.049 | 1.03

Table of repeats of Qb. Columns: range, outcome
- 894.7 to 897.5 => 1.07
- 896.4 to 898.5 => 1.05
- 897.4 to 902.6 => 1.01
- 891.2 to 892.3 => 1.07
